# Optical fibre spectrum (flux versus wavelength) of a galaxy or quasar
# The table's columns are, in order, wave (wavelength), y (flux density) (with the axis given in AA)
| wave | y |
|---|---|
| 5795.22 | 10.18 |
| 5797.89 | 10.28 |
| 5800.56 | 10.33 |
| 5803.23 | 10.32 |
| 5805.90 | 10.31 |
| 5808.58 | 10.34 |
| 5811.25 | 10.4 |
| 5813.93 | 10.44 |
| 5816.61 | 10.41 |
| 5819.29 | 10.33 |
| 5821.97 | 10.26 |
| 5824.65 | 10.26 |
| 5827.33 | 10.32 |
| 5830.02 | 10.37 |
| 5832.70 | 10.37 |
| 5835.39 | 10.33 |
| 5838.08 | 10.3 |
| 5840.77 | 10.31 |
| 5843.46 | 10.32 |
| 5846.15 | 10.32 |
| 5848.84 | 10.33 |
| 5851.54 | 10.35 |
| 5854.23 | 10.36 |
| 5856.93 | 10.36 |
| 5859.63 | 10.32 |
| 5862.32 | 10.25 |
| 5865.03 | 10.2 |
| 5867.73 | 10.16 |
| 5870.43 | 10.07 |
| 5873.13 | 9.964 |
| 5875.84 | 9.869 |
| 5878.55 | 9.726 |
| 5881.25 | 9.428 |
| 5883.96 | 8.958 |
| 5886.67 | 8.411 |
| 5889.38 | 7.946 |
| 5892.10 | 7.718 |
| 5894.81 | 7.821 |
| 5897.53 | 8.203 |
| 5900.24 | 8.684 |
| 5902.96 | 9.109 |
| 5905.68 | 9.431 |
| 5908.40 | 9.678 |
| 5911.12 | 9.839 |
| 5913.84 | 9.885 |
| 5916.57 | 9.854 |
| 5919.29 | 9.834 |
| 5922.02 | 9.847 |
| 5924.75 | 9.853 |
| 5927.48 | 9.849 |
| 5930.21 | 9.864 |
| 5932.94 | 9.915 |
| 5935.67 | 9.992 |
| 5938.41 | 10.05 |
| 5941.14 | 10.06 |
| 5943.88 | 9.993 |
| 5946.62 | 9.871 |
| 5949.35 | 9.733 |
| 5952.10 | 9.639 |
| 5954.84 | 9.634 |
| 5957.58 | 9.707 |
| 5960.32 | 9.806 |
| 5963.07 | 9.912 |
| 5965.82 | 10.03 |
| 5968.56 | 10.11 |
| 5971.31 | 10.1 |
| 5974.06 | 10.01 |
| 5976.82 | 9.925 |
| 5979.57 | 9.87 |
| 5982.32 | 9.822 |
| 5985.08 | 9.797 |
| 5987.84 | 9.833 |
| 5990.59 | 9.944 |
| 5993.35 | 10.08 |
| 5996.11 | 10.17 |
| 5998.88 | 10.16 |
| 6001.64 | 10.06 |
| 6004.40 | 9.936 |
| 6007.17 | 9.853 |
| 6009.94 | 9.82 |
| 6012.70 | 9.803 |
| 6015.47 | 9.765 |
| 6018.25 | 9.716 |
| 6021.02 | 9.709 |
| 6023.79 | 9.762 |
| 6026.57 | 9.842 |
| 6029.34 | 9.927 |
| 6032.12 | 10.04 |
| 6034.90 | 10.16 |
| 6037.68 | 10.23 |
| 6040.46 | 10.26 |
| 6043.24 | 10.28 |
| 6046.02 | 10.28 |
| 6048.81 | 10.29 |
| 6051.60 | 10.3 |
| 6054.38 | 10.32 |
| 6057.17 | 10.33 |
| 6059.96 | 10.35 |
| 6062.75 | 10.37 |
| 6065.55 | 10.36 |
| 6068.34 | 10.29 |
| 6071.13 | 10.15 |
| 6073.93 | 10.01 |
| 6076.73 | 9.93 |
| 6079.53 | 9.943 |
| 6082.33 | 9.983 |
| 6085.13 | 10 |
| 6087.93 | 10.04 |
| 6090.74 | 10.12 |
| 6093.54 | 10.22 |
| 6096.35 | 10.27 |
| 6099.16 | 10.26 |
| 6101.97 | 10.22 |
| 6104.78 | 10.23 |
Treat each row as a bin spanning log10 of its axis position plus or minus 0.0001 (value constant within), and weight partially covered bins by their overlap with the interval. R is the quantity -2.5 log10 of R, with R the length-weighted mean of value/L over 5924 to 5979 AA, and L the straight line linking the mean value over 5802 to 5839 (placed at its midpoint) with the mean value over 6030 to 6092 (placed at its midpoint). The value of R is 0.04 mag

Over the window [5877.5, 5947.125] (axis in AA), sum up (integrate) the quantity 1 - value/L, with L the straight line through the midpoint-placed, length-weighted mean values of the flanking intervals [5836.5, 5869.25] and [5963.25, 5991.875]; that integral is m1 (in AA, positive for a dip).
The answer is 5.18 AA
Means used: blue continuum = 10.3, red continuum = 9.94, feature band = 9.37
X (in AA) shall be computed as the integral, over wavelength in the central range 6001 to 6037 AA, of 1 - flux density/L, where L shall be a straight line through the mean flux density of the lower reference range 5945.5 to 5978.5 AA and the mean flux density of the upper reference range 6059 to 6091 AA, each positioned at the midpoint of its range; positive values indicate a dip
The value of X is 0.4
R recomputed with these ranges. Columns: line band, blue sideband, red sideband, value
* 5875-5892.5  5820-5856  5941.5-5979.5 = 0.14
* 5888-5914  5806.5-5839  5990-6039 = 0.16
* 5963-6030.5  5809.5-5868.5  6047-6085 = 0.03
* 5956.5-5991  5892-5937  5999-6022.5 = -0.03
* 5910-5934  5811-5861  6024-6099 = 0.04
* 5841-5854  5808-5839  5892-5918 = -0.04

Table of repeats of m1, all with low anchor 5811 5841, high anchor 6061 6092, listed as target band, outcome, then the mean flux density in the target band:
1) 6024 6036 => 0.2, 9.96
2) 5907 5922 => 0.6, 9.82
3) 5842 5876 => 0.2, 10.2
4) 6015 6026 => 0.5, 9.74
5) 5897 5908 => 1.4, 8.98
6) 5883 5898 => 3.1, 8.15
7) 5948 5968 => 0.8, 9.79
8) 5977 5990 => 0.4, 9.85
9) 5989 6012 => 0.4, 10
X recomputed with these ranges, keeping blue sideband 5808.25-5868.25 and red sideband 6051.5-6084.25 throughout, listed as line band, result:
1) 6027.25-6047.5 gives 0.1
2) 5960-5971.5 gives 0.3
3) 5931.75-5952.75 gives 0.7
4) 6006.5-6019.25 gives 0.5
